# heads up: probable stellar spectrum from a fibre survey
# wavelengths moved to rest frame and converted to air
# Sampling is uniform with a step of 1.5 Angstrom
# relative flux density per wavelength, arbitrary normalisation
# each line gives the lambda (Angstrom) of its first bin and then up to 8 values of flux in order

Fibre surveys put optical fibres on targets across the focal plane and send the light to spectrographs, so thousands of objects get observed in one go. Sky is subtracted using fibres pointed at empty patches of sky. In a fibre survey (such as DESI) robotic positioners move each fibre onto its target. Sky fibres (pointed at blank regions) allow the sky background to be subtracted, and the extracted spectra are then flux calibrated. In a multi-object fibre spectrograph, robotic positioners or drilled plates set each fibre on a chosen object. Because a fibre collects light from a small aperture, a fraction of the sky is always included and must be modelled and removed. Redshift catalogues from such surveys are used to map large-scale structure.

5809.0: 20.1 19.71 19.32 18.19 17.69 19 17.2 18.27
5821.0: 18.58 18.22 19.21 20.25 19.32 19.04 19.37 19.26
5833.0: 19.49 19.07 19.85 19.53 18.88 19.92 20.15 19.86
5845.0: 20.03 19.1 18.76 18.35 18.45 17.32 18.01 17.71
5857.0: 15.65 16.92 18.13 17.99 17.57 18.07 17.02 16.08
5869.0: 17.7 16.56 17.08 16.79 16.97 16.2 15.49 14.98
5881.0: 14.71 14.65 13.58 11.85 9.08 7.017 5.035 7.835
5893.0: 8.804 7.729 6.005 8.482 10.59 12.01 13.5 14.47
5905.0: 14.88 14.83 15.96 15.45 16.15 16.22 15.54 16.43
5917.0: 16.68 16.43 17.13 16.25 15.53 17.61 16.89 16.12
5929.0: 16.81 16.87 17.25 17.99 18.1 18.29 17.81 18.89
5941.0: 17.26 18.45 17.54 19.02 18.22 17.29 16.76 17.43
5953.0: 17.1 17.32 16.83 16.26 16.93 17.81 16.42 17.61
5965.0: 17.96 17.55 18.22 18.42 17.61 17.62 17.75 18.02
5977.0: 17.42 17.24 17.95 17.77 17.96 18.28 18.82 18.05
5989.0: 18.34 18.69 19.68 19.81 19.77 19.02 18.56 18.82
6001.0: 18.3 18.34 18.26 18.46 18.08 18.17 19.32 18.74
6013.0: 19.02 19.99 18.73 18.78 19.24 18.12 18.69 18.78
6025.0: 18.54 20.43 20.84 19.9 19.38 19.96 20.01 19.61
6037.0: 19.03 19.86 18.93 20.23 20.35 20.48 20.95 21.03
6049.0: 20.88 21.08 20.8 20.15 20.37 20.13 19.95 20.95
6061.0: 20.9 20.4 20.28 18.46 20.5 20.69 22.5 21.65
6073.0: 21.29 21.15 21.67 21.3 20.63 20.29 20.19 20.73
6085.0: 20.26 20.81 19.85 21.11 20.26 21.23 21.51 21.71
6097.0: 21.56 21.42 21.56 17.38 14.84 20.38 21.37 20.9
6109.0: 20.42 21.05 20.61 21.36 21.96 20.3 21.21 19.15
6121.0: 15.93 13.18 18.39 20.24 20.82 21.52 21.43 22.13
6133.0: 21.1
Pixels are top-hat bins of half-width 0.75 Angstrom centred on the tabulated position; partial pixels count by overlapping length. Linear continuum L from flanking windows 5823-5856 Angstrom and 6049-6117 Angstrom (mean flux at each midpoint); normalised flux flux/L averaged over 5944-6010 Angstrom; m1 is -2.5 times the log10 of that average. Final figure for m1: 0.11 mag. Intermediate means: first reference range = 19.1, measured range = 18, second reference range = 20.6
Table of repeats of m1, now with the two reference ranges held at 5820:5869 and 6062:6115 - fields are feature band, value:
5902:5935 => 0.18 mag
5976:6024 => 0.07 mag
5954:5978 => 0.12 mag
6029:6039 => 0.03 mag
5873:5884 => 0.21 mag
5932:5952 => 0.09 mag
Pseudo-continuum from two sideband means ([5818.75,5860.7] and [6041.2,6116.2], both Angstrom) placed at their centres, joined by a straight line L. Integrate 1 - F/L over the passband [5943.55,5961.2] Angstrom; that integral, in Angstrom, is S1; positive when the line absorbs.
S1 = 2.1 Angstrom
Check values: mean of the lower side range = 18.8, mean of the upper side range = 20.6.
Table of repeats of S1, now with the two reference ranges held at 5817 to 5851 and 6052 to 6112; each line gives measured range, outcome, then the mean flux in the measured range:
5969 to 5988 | 2.0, 17.9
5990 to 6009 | 1.2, 18.8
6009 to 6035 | 1.2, 19.3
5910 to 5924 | 2.4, 16.3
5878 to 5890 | 4.6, 12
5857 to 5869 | 1.2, 17.3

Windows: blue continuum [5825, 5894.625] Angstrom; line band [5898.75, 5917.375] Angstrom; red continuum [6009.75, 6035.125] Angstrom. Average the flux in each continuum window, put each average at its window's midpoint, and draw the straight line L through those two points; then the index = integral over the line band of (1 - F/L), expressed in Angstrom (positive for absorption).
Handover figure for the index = 2.6 Angstrom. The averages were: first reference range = 16.5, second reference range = 19.3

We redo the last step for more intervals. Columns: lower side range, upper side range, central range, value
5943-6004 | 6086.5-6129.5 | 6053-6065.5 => -0.6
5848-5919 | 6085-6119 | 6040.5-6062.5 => -1.6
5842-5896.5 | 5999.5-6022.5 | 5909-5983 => -0.9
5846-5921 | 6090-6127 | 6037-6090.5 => -4.7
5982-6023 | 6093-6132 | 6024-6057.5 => -1.6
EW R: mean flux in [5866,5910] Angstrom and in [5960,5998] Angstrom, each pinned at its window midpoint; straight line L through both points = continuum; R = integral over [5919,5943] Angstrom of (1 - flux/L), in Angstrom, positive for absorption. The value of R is -2.93 Angstrom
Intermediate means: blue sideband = 13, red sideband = 18.2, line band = 17.3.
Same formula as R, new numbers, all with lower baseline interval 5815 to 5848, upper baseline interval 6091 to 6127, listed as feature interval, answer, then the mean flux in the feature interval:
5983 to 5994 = 0.49 Angstrom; 18.7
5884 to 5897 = 7.45 Angstrom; 8.26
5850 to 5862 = 1.07 Angstrom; 17.5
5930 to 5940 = 0.81 Angstrom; 17.9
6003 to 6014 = 0.59 Angstrom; 18.6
